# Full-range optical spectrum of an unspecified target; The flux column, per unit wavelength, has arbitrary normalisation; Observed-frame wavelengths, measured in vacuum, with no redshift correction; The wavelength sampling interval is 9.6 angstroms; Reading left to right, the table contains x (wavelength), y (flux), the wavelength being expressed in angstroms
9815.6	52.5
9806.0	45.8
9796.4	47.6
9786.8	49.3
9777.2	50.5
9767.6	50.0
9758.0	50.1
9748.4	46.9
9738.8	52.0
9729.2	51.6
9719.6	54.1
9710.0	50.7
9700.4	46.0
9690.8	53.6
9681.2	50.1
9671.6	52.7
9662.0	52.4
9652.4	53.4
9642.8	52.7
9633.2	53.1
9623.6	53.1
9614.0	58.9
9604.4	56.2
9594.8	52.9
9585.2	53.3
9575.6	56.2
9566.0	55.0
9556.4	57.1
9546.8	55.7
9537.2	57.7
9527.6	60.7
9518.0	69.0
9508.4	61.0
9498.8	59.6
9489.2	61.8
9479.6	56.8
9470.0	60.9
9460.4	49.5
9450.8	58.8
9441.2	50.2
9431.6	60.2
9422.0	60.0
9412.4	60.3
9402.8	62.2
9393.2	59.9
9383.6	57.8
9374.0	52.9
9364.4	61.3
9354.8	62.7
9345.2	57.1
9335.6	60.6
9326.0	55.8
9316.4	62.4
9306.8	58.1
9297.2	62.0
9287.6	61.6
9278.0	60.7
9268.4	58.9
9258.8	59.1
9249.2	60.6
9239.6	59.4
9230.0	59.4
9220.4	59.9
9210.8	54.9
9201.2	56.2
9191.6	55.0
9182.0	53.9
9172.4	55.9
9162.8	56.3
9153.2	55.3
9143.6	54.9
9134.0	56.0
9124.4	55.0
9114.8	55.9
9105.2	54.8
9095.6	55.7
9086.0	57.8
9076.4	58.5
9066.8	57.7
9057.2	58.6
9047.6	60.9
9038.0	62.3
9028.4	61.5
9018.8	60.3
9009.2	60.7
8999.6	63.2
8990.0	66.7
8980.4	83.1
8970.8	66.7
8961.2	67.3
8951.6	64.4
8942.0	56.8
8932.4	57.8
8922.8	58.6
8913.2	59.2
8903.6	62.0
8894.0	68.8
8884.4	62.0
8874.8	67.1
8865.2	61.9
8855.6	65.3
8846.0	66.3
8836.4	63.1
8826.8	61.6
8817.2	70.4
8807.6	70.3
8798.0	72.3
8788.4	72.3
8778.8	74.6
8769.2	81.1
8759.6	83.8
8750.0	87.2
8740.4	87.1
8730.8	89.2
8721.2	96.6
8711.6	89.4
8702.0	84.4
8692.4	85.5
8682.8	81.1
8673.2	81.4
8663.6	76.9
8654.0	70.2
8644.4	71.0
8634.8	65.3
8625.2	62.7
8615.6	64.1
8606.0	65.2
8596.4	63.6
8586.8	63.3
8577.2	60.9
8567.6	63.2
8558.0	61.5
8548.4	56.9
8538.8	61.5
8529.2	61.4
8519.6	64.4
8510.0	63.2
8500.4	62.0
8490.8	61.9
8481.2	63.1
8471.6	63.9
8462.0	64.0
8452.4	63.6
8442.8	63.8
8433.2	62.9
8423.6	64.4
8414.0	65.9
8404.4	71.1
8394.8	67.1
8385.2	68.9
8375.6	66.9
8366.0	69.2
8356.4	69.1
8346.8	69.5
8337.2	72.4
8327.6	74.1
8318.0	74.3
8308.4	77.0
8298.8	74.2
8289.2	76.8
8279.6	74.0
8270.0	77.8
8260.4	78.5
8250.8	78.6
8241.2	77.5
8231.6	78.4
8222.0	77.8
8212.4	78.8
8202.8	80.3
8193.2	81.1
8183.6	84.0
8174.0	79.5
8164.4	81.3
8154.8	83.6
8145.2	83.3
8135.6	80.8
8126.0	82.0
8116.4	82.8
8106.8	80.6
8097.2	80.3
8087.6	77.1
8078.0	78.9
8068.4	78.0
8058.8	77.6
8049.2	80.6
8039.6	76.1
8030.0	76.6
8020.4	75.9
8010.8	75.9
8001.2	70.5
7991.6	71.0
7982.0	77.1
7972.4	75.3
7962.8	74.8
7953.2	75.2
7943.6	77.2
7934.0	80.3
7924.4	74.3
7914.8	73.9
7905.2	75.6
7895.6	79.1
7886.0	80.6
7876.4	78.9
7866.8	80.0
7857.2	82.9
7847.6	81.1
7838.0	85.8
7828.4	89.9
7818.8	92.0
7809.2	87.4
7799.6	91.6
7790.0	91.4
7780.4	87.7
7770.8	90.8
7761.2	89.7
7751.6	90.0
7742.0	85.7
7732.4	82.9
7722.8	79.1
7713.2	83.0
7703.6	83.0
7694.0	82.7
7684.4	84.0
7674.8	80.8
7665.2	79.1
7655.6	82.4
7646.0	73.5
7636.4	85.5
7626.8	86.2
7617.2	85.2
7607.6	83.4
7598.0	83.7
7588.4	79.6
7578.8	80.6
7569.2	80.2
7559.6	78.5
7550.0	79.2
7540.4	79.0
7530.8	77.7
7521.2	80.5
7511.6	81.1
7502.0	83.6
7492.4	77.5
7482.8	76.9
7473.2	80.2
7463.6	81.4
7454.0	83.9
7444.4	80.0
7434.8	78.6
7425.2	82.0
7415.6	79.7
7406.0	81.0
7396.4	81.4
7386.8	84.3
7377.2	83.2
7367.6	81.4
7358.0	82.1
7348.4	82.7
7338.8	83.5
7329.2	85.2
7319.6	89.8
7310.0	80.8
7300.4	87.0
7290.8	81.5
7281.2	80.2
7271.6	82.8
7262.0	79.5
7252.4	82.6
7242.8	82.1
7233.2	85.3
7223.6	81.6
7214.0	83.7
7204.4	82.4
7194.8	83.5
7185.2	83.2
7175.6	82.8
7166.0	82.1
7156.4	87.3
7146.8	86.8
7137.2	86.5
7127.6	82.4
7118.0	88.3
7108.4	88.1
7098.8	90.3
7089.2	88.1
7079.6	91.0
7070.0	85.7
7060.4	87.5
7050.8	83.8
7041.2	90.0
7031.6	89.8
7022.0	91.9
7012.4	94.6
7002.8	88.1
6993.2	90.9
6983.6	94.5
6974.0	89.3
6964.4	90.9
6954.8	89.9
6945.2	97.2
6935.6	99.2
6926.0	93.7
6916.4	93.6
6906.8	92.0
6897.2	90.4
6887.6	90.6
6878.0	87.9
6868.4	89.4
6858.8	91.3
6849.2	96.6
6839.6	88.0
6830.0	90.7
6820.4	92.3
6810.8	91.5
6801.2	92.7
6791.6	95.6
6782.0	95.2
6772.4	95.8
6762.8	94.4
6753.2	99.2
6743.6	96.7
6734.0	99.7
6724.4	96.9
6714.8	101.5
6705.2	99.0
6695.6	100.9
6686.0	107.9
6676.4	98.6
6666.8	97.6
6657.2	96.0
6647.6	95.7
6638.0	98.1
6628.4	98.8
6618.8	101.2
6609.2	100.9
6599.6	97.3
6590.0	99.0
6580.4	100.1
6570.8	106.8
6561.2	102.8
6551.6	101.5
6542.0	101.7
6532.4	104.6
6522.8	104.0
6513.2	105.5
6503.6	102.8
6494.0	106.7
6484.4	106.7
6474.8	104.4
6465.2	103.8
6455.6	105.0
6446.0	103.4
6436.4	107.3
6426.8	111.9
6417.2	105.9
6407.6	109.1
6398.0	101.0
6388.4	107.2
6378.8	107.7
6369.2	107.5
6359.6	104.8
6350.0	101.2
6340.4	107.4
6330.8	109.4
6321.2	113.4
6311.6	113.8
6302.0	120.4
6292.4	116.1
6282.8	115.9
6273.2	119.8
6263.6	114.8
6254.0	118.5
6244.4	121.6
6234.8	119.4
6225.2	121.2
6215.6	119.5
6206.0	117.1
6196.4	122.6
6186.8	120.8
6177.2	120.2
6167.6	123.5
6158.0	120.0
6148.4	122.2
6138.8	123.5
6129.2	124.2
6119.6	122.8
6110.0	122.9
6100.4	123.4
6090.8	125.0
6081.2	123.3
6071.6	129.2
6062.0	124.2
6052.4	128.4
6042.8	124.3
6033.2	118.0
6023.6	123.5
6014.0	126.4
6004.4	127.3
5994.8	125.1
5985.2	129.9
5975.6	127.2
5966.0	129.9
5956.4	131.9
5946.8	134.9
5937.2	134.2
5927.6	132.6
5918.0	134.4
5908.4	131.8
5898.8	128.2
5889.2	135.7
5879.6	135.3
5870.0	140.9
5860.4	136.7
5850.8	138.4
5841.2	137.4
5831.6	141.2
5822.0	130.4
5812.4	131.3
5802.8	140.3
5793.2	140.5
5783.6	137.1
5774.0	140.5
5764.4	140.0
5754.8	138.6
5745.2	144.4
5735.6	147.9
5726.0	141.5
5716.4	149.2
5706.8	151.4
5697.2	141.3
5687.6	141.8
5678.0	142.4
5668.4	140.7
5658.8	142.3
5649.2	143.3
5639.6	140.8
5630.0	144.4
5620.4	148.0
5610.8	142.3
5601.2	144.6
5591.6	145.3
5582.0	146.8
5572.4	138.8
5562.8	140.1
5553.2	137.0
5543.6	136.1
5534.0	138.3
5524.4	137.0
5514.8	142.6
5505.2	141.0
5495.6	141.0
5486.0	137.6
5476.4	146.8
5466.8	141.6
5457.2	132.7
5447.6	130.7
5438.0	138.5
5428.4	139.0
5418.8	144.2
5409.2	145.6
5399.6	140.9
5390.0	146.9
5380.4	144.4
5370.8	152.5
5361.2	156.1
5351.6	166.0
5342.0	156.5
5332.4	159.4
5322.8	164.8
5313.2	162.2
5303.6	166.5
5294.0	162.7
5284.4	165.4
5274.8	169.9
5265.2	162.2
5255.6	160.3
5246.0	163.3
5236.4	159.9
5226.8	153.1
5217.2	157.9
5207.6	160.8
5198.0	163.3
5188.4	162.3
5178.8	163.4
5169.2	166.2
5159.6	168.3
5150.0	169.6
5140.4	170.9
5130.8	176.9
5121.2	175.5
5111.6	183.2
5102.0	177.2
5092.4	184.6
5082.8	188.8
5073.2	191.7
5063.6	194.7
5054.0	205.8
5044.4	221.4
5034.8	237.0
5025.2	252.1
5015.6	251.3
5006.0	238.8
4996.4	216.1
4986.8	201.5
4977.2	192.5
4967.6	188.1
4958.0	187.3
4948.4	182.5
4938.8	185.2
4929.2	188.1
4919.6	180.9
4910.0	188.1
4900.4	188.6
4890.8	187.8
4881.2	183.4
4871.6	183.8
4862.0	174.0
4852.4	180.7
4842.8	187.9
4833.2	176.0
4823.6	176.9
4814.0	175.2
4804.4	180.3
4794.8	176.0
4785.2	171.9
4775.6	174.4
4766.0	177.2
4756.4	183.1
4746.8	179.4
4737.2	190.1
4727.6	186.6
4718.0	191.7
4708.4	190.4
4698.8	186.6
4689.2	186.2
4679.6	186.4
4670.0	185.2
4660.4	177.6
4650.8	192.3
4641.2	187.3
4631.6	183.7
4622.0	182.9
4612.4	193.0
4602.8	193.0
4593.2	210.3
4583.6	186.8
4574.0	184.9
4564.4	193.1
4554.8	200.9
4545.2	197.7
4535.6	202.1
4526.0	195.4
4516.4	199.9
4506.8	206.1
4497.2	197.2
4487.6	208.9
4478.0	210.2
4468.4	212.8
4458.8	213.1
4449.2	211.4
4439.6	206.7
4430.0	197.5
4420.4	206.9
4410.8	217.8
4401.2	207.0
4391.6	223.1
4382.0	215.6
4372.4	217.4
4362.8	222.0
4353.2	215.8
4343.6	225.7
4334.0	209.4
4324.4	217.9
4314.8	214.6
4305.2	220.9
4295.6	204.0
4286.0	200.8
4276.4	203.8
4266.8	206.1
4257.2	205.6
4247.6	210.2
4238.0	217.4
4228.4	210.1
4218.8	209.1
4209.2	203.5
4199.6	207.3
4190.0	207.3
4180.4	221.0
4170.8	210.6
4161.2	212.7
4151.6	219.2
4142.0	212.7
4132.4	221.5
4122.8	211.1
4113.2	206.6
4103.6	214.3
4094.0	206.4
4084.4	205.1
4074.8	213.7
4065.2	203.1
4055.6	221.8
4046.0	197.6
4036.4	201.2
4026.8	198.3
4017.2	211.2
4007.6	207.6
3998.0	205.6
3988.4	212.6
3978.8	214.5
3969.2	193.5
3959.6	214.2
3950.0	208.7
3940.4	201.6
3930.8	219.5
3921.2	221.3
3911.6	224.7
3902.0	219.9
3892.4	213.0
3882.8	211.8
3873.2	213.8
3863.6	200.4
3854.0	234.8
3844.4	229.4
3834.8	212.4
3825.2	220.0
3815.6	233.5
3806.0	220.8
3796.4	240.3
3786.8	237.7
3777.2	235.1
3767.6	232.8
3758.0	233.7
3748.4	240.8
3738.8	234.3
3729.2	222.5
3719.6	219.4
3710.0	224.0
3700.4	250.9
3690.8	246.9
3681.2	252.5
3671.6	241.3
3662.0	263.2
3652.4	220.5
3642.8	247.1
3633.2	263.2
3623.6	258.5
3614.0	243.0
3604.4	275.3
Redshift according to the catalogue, 0.793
